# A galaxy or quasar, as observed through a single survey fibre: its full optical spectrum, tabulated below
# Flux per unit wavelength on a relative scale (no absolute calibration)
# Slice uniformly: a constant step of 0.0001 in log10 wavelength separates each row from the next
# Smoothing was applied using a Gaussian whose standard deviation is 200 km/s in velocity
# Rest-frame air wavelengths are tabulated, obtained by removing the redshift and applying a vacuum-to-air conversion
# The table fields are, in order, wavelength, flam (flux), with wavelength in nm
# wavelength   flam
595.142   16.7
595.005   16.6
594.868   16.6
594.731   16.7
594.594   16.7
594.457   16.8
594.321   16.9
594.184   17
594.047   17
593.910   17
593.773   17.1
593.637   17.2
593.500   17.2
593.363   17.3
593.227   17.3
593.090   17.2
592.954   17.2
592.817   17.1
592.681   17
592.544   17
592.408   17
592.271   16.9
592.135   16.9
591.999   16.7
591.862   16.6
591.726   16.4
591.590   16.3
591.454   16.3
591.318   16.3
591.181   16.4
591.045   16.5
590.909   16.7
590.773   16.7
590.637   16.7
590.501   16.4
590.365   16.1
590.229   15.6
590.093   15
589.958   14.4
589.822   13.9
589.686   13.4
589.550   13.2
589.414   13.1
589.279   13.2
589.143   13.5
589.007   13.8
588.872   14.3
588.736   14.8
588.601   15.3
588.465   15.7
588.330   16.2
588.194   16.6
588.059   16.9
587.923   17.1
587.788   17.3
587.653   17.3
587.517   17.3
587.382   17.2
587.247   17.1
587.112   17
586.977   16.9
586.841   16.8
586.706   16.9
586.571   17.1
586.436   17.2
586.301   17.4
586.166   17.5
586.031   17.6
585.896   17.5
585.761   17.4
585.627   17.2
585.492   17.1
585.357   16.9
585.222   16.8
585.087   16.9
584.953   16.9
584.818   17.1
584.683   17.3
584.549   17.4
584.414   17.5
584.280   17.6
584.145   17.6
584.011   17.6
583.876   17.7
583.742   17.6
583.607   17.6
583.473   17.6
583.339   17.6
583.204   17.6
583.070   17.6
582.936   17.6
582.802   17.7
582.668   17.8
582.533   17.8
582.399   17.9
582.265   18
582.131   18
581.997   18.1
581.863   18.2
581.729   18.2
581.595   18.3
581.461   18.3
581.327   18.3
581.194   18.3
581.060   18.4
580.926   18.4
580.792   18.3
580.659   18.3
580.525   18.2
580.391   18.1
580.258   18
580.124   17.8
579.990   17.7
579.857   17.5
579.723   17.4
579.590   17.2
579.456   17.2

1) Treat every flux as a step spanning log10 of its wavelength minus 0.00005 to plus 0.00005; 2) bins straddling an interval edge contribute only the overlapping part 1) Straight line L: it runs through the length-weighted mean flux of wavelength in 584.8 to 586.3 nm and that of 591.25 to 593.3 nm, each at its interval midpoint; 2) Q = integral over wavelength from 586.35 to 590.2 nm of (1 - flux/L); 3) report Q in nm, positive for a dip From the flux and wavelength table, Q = 0.31 nm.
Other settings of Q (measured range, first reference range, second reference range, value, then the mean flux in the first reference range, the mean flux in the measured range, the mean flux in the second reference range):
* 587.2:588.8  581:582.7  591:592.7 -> 0.060 nm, 18.1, 16.6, 16.6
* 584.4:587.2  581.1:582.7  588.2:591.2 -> -0.098 nm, 18.1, 17.2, 15.1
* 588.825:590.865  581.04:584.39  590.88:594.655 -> 0.297 nm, 17.9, 14.7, 16.9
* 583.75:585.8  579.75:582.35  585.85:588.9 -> 0.005 nm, 18.1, 17.3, 16.8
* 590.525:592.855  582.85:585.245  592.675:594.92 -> 0.061 nm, 17.4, 16.7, 17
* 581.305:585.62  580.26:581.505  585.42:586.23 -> 0.048 nm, 18.3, 17.6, 17.4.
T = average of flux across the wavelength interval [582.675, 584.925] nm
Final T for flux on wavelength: 17.5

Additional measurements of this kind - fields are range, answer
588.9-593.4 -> 15.9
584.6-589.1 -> 16.7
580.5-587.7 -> 17.6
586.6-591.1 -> 15.7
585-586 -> 17.1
